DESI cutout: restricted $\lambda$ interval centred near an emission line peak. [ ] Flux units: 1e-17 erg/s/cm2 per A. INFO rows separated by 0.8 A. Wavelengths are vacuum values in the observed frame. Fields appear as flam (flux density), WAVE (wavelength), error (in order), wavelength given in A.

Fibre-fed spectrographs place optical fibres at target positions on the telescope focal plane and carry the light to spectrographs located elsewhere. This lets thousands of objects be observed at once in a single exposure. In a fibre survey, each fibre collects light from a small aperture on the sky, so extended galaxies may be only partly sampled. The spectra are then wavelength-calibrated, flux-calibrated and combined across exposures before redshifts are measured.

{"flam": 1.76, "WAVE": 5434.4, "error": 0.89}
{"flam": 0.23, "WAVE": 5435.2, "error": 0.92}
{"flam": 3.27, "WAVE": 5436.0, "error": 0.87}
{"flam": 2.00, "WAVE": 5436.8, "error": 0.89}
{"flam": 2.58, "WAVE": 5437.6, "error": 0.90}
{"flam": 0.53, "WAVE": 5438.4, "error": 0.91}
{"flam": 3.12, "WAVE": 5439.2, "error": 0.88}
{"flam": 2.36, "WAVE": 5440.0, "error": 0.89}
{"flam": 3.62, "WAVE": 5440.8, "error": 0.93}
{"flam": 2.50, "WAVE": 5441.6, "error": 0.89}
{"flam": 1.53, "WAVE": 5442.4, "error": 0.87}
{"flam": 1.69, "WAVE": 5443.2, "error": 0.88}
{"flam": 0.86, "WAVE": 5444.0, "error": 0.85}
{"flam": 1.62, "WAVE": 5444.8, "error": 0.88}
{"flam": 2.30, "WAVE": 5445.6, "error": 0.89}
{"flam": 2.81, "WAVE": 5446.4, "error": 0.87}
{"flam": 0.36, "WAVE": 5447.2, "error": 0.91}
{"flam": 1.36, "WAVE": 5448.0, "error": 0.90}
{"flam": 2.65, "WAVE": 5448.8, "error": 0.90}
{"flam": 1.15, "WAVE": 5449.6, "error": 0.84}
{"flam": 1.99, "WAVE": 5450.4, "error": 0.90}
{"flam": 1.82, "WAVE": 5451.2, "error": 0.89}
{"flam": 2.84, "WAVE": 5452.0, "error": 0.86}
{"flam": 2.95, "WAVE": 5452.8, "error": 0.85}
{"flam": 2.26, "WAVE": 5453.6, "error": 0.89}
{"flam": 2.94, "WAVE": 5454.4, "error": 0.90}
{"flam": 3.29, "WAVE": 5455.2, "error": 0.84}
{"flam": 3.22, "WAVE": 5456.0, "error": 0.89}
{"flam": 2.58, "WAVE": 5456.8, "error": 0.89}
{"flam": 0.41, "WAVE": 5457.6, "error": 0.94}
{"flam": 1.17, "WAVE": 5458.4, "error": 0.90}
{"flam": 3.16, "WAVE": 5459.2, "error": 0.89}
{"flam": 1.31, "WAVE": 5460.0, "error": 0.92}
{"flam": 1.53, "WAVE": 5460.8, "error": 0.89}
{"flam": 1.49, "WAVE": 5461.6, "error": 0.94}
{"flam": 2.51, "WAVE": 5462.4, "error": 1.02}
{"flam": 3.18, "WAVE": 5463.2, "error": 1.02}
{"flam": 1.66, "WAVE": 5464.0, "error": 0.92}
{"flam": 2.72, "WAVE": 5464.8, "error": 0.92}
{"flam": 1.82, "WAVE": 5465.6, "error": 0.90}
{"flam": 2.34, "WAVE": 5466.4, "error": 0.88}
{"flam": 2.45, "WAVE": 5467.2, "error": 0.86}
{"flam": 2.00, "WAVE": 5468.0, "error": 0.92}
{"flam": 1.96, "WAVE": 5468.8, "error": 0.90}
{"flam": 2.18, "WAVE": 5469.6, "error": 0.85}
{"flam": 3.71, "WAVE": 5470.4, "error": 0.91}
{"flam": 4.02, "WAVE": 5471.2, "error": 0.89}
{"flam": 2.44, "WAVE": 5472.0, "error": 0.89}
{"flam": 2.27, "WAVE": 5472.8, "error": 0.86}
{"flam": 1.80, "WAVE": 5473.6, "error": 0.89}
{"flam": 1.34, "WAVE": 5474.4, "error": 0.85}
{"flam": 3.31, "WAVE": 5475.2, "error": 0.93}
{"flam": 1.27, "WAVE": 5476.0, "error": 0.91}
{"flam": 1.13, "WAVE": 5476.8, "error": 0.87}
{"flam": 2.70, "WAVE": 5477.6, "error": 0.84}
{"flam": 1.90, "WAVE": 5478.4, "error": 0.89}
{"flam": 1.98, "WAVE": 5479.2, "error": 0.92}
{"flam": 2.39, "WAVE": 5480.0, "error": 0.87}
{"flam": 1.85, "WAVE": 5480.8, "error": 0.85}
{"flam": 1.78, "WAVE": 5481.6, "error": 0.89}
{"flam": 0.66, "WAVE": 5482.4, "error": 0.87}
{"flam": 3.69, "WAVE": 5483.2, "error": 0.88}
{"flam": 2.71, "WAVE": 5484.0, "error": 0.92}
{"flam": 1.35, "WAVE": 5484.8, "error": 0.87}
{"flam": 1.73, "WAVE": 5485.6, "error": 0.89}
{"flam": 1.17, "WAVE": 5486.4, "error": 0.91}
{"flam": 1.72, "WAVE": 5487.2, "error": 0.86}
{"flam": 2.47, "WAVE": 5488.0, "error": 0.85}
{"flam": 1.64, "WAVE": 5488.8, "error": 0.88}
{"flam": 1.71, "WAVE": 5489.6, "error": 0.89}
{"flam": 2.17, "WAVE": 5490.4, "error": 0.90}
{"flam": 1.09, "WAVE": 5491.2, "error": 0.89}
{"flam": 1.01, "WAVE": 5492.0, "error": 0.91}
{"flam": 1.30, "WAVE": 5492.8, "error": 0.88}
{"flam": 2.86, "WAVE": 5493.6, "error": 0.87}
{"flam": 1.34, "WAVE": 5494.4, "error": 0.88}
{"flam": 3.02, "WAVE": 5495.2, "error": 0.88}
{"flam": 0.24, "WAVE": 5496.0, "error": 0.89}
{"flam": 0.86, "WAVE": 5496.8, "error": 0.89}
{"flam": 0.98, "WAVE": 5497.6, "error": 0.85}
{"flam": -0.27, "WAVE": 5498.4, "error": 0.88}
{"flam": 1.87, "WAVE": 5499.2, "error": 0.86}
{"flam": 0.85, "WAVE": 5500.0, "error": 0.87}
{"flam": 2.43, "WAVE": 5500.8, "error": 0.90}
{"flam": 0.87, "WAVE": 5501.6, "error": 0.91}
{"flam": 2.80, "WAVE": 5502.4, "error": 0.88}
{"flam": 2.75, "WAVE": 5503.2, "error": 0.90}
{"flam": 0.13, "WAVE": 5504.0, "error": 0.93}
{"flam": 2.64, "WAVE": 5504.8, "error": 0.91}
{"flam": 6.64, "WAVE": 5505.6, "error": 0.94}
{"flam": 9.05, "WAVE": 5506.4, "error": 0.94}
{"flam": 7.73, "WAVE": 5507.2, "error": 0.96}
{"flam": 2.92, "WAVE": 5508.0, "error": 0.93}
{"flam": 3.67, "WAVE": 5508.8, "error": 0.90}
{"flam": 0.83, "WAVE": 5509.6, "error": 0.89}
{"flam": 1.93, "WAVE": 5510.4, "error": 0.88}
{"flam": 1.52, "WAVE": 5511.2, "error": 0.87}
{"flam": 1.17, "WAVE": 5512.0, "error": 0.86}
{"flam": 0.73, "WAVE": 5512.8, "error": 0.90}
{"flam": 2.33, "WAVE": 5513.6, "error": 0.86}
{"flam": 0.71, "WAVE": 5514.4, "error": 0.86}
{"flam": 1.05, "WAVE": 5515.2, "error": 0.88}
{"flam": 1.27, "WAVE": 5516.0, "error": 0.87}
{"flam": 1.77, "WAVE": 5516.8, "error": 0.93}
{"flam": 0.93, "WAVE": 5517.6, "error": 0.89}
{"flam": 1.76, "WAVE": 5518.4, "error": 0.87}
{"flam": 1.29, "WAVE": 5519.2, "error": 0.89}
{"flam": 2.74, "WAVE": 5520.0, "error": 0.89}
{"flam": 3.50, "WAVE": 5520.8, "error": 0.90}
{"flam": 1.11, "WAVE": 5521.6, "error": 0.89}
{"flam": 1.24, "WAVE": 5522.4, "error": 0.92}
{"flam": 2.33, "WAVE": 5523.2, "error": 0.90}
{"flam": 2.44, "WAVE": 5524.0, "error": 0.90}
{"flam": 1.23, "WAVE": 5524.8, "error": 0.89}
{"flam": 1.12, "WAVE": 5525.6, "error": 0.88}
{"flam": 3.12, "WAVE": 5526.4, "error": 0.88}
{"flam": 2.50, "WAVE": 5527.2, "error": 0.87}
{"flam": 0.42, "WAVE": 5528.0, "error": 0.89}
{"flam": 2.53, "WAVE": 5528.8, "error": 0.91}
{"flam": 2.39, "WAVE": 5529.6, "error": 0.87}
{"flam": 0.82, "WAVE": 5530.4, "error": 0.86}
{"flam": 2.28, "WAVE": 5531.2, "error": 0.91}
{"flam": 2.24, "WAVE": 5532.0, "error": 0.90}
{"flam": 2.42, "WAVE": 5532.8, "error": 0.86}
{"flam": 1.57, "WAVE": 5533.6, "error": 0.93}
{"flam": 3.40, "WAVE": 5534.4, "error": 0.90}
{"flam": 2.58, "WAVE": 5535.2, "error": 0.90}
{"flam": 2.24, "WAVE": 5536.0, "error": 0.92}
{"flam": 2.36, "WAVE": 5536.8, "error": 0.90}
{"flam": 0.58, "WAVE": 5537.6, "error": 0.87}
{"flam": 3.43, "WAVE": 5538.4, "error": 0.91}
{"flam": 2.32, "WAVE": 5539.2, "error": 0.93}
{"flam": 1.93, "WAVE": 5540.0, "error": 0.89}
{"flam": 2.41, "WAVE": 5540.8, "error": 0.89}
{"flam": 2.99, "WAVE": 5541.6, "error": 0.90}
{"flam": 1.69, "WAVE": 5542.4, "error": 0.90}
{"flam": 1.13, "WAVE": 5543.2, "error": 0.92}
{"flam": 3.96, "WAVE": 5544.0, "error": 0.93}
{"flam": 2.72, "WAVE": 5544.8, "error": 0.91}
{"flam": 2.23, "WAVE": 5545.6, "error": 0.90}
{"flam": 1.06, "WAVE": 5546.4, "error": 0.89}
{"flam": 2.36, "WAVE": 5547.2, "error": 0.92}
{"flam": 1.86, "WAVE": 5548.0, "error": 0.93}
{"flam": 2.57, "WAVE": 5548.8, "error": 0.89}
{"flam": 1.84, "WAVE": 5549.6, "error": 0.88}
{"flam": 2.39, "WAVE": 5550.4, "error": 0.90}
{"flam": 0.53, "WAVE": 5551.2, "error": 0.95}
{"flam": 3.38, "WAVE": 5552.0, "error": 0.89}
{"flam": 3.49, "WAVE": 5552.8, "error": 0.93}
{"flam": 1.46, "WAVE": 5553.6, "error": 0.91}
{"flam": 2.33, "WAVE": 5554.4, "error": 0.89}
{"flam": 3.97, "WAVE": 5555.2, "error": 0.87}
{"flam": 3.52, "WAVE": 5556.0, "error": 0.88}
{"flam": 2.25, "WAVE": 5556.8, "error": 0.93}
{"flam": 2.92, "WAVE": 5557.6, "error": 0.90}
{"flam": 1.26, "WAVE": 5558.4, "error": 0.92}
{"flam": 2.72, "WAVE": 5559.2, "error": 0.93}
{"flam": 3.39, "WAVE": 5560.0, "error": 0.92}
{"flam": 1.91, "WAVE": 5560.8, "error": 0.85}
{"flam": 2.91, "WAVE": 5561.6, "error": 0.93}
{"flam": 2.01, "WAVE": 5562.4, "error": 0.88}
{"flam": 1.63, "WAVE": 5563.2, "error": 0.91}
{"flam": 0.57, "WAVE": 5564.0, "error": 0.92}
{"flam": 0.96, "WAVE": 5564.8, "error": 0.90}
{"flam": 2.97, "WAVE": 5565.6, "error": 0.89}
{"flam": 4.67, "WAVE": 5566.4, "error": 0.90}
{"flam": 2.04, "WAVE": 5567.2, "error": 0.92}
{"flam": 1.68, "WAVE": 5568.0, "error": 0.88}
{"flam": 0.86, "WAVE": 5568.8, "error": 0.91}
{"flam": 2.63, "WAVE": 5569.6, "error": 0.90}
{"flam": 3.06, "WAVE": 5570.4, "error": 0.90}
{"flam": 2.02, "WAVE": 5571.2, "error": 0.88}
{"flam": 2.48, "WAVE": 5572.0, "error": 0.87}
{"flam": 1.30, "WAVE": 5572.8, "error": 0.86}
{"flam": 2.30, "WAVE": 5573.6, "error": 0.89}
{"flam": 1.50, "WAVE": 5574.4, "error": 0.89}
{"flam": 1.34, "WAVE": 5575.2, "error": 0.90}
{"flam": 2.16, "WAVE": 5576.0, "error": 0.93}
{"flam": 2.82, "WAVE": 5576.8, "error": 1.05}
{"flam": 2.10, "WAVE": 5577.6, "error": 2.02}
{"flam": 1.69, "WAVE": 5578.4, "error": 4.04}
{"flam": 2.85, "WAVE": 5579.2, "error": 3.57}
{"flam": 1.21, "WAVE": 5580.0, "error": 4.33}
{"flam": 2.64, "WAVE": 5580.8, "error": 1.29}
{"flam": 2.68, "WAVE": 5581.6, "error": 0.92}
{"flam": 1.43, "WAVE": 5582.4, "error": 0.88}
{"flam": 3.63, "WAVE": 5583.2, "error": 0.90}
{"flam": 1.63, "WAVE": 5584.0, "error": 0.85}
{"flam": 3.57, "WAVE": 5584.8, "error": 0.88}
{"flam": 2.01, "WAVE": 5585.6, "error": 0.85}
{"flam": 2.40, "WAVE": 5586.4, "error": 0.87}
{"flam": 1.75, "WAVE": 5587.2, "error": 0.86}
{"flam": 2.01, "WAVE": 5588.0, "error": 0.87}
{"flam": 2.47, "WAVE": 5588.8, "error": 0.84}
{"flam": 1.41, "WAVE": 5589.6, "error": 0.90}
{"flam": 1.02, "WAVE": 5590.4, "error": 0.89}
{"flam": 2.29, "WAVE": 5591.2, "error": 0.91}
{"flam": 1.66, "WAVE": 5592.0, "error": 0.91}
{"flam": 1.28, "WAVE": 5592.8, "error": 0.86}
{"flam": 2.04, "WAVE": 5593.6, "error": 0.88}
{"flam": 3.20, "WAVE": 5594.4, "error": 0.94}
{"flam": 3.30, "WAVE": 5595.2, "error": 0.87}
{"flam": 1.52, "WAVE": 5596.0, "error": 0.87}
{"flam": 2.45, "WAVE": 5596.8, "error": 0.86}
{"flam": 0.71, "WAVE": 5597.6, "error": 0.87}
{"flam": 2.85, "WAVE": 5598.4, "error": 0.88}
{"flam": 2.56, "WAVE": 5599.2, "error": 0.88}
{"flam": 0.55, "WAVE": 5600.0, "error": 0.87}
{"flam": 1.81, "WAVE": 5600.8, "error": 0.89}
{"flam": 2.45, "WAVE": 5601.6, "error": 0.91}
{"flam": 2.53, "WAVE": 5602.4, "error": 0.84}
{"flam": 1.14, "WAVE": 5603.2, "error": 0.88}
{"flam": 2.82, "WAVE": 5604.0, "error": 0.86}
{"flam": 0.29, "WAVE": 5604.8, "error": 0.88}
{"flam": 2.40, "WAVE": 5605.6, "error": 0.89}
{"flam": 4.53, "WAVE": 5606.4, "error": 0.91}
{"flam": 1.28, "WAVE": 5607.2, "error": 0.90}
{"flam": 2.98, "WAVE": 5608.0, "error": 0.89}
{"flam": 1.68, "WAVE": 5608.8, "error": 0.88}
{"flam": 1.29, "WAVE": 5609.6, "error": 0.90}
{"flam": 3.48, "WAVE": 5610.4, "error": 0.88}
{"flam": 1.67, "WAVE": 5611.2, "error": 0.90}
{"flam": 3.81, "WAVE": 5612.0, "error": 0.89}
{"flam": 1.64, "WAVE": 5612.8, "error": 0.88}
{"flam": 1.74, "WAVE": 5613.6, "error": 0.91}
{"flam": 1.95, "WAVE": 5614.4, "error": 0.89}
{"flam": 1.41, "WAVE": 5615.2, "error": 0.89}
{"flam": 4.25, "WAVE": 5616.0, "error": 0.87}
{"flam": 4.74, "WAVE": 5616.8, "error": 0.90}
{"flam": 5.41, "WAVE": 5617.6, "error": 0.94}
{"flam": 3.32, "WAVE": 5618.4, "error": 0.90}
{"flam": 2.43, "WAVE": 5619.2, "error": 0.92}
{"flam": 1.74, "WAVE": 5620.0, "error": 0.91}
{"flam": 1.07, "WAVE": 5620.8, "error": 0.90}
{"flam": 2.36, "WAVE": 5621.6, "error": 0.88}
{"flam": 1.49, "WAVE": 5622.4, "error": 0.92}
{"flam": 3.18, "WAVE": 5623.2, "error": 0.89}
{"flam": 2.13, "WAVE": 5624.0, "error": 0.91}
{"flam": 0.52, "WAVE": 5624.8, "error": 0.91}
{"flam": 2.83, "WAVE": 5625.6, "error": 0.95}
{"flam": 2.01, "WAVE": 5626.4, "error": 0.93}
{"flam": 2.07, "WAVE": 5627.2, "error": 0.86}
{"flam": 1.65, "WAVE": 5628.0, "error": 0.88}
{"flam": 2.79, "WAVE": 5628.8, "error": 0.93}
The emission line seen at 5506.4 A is H-beta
